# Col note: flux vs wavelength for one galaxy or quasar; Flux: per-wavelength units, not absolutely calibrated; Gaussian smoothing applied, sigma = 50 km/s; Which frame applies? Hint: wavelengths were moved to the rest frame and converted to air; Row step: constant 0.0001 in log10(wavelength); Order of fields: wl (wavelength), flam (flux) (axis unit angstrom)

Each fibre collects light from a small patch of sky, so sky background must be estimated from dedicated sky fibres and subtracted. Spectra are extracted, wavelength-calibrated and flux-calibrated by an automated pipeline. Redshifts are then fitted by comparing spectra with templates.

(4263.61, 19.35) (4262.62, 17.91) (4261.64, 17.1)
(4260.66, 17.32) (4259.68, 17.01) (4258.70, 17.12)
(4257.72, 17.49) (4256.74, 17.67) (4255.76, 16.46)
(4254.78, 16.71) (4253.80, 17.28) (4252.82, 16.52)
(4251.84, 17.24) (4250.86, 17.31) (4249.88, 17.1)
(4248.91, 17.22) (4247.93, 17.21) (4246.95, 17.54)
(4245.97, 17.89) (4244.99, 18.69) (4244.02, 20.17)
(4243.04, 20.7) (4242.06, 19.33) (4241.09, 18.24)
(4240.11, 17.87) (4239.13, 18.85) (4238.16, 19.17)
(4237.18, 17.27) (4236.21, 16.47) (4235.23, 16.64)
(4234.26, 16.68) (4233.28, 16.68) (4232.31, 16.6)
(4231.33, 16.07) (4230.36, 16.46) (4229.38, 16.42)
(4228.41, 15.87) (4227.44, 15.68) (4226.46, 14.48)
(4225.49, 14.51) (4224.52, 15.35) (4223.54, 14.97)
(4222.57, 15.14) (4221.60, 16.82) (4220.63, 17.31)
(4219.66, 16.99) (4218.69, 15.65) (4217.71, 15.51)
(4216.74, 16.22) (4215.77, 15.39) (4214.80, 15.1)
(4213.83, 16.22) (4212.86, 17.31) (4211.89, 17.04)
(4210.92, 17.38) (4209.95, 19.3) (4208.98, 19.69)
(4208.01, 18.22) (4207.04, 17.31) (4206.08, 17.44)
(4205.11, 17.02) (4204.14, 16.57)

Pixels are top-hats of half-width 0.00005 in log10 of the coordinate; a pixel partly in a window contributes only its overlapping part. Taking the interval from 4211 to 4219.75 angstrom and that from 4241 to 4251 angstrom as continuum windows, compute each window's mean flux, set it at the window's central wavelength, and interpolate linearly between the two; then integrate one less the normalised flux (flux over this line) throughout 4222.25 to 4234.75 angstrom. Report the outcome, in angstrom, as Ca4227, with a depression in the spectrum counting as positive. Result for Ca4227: 0.98 angstrom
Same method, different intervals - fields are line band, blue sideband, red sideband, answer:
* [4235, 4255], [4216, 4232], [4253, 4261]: -1.53 angstrom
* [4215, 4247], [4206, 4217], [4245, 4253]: 0.79 angstrom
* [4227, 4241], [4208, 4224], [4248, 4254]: -0.04 angstrom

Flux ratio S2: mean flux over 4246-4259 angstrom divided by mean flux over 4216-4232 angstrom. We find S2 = 1.1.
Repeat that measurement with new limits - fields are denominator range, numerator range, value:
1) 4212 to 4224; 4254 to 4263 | 1.07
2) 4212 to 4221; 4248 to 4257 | 1.05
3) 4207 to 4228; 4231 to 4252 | 1.08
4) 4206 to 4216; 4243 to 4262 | 1.01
